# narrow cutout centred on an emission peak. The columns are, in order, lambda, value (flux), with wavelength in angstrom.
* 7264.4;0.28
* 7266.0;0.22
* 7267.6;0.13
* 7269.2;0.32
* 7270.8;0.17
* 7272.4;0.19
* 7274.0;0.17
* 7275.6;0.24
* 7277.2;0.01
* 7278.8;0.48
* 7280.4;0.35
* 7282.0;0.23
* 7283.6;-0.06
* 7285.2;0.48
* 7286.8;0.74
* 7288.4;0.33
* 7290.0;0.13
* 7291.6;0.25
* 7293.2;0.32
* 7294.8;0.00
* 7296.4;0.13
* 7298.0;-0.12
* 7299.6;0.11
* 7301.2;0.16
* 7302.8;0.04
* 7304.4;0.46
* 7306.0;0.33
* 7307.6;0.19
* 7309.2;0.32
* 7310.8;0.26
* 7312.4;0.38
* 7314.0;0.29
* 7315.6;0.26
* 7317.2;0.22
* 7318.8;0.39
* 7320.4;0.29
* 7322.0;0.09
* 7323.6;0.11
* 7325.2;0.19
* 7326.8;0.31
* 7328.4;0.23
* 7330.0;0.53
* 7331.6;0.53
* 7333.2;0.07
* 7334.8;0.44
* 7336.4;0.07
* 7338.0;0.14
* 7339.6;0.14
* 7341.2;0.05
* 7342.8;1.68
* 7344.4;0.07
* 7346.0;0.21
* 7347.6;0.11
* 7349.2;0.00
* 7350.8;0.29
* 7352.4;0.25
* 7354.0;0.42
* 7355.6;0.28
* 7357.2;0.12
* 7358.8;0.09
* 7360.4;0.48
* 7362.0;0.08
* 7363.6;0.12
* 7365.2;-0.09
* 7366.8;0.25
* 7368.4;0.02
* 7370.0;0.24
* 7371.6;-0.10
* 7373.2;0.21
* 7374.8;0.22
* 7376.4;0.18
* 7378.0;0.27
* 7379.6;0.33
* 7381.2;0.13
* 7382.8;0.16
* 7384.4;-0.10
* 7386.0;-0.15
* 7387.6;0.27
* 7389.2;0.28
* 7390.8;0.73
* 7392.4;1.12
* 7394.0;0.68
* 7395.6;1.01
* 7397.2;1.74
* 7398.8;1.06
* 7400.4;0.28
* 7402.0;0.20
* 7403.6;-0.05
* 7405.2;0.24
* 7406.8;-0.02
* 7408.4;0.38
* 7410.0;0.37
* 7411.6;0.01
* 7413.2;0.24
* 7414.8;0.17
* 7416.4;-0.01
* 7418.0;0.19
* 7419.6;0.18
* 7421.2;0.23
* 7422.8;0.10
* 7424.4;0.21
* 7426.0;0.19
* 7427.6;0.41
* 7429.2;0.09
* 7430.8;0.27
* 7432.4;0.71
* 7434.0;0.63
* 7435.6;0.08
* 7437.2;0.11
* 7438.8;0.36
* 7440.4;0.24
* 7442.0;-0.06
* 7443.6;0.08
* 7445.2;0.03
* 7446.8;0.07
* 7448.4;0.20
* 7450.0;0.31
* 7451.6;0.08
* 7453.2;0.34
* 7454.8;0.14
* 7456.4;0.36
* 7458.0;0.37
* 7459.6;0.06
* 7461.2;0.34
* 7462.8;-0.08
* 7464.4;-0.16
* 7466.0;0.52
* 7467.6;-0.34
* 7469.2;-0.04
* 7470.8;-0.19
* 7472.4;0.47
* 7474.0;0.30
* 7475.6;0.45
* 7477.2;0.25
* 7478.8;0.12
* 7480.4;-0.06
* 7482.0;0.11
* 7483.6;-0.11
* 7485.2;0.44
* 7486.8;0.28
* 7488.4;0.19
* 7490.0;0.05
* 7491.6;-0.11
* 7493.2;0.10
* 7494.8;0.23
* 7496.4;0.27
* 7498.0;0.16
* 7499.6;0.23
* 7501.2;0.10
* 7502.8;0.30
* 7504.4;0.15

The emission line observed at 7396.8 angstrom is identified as [O II]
